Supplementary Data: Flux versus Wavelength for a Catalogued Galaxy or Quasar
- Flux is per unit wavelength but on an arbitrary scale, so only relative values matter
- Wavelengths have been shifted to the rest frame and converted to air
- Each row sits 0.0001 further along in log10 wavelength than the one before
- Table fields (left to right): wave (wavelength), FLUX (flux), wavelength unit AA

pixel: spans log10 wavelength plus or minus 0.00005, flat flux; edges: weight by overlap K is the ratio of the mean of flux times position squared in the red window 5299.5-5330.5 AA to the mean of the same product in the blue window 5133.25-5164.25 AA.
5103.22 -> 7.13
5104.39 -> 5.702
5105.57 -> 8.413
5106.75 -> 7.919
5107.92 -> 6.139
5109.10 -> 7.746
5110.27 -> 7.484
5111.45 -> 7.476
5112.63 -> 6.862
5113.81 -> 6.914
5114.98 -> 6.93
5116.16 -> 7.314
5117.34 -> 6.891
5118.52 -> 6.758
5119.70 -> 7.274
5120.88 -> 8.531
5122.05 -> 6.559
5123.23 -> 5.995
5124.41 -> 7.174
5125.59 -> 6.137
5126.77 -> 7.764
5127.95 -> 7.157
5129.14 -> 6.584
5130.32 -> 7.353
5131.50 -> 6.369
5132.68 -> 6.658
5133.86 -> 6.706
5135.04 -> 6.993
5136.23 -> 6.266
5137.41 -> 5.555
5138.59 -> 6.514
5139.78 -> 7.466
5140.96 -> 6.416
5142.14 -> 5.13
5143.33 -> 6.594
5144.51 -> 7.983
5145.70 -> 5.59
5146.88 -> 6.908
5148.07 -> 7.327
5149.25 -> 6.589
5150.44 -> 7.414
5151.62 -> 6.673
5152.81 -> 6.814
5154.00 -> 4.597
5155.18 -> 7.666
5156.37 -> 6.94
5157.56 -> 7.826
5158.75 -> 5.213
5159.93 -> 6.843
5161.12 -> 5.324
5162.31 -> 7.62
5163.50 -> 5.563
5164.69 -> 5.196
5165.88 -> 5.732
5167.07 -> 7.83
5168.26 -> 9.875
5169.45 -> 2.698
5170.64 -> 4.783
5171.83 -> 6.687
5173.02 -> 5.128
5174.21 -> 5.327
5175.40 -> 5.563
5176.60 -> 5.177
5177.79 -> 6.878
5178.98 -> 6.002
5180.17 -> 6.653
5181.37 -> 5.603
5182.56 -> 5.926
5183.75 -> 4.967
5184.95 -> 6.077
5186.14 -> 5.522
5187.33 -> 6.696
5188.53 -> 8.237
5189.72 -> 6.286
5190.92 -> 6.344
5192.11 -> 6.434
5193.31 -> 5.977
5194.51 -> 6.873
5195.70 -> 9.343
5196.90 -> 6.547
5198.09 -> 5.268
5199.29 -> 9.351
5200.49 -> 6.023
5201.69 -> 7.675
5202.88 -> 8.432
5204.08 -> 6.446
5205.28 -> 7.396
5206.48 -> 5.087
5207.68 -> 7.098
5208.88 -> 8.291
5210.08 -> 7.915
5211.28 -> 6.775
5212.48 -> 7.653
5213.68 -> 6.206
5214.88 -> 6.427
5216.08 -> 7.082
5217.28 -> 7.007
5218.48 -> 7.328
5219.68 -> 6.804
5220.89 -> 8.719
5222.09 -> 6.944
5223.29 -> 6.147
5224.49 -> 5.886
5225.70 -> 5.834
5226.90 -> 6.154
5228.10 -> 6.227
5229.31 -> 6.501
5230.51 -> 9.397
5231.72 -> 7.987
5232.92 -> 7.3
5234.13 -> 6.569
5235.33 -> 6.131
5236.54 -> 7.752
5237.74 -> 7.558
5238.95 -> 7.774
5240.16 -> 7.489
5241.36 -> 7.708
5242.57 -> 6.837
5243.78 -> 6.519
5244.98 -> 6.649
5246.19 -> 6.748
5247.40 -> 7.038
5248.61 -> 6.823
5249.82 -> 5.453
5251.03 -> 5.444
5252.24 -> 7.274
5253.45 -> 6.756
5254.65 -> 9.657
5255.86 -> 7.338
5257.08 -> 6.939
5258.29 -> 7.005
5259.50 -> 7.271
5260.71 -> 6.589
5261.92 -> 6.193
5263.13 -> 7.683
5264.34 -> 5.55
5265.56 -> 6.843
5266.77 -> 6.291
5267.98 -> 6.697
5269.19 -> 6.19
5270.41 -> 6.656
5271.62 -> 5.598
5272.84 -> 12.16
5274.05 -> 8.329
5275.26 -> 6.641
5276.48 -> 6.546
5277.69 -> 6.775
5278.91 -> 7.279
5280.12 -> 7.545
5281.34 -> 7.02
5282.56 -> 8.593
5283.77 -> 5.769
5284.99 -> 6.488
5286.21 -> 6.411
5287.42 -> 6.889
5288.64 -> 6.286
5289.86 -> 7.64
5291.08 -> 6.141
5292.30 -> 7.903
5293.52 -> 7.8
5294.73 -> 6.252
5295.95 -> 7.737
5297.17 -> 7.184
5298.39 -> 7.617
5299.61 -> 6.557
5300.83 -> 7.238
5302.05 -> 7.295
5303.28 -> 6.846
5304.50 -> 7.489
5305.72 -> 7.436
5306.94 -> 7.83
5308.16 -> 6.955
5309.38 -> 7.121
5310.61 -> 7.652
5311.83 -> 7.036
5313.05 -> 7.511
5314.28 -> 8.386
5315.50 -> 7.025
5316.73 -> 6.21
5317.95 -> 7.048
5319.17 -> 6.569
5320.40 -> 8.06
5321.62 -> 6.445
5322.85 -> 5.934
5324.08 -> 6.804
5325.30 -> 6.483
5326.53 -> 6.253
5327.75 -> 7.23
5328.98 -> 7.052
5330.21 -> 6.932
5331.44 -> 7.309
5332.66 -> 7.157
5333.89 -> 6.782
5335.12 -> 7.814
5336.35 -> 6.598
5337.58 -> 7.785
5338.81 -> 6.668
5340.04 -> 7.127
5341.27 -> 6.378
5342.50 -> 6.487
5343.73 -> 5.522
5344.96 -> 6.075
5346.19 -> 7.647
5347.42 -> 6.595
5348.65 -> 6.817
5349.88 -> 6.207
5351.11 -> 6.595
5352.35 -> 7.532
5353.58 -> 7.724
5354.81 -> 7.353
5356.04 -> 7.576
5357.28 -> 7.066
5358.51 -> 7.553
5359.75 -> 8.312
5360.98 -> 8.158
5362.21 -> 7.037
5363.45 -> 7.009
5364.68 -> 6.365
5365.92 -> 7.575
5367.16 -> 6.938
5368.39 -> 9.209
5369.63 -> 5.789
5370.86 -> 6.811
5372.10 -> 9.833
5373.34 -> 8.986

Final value 1.15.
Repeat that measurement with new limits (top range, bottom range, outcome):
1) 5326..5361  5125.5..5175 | 1.17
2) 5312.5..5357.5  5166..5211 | 1.12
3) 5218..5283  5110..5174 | 1.11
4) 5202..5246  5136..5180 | 1.15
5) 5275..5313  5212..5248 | 1.04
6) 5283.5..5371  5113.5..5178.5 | 1.16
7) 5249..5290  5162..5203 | 1.13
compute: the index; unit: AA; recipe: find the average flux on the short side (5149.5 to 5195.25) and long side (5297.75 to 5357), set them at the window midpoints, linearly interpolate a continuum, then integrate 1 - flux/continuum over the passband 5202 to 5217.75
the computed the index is -1.6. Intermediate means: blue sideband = 6.25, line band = 7.08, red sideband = 7.02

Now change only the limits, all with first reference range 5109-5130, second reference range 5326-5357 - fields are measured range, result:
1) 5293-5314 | -1.0 AA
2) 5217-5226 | 0.2 AA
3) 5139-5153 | 0.6 AA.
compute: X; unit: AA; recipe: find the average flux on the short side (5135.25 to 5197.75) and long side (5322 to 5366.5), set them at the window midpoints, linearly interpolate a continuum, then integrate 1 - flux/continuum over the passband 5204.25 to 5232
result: -1.81 AA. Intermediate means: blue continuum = 6.37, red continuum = 6.98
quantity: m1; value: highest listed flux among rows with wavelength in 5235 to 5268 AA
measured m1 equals 9.657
